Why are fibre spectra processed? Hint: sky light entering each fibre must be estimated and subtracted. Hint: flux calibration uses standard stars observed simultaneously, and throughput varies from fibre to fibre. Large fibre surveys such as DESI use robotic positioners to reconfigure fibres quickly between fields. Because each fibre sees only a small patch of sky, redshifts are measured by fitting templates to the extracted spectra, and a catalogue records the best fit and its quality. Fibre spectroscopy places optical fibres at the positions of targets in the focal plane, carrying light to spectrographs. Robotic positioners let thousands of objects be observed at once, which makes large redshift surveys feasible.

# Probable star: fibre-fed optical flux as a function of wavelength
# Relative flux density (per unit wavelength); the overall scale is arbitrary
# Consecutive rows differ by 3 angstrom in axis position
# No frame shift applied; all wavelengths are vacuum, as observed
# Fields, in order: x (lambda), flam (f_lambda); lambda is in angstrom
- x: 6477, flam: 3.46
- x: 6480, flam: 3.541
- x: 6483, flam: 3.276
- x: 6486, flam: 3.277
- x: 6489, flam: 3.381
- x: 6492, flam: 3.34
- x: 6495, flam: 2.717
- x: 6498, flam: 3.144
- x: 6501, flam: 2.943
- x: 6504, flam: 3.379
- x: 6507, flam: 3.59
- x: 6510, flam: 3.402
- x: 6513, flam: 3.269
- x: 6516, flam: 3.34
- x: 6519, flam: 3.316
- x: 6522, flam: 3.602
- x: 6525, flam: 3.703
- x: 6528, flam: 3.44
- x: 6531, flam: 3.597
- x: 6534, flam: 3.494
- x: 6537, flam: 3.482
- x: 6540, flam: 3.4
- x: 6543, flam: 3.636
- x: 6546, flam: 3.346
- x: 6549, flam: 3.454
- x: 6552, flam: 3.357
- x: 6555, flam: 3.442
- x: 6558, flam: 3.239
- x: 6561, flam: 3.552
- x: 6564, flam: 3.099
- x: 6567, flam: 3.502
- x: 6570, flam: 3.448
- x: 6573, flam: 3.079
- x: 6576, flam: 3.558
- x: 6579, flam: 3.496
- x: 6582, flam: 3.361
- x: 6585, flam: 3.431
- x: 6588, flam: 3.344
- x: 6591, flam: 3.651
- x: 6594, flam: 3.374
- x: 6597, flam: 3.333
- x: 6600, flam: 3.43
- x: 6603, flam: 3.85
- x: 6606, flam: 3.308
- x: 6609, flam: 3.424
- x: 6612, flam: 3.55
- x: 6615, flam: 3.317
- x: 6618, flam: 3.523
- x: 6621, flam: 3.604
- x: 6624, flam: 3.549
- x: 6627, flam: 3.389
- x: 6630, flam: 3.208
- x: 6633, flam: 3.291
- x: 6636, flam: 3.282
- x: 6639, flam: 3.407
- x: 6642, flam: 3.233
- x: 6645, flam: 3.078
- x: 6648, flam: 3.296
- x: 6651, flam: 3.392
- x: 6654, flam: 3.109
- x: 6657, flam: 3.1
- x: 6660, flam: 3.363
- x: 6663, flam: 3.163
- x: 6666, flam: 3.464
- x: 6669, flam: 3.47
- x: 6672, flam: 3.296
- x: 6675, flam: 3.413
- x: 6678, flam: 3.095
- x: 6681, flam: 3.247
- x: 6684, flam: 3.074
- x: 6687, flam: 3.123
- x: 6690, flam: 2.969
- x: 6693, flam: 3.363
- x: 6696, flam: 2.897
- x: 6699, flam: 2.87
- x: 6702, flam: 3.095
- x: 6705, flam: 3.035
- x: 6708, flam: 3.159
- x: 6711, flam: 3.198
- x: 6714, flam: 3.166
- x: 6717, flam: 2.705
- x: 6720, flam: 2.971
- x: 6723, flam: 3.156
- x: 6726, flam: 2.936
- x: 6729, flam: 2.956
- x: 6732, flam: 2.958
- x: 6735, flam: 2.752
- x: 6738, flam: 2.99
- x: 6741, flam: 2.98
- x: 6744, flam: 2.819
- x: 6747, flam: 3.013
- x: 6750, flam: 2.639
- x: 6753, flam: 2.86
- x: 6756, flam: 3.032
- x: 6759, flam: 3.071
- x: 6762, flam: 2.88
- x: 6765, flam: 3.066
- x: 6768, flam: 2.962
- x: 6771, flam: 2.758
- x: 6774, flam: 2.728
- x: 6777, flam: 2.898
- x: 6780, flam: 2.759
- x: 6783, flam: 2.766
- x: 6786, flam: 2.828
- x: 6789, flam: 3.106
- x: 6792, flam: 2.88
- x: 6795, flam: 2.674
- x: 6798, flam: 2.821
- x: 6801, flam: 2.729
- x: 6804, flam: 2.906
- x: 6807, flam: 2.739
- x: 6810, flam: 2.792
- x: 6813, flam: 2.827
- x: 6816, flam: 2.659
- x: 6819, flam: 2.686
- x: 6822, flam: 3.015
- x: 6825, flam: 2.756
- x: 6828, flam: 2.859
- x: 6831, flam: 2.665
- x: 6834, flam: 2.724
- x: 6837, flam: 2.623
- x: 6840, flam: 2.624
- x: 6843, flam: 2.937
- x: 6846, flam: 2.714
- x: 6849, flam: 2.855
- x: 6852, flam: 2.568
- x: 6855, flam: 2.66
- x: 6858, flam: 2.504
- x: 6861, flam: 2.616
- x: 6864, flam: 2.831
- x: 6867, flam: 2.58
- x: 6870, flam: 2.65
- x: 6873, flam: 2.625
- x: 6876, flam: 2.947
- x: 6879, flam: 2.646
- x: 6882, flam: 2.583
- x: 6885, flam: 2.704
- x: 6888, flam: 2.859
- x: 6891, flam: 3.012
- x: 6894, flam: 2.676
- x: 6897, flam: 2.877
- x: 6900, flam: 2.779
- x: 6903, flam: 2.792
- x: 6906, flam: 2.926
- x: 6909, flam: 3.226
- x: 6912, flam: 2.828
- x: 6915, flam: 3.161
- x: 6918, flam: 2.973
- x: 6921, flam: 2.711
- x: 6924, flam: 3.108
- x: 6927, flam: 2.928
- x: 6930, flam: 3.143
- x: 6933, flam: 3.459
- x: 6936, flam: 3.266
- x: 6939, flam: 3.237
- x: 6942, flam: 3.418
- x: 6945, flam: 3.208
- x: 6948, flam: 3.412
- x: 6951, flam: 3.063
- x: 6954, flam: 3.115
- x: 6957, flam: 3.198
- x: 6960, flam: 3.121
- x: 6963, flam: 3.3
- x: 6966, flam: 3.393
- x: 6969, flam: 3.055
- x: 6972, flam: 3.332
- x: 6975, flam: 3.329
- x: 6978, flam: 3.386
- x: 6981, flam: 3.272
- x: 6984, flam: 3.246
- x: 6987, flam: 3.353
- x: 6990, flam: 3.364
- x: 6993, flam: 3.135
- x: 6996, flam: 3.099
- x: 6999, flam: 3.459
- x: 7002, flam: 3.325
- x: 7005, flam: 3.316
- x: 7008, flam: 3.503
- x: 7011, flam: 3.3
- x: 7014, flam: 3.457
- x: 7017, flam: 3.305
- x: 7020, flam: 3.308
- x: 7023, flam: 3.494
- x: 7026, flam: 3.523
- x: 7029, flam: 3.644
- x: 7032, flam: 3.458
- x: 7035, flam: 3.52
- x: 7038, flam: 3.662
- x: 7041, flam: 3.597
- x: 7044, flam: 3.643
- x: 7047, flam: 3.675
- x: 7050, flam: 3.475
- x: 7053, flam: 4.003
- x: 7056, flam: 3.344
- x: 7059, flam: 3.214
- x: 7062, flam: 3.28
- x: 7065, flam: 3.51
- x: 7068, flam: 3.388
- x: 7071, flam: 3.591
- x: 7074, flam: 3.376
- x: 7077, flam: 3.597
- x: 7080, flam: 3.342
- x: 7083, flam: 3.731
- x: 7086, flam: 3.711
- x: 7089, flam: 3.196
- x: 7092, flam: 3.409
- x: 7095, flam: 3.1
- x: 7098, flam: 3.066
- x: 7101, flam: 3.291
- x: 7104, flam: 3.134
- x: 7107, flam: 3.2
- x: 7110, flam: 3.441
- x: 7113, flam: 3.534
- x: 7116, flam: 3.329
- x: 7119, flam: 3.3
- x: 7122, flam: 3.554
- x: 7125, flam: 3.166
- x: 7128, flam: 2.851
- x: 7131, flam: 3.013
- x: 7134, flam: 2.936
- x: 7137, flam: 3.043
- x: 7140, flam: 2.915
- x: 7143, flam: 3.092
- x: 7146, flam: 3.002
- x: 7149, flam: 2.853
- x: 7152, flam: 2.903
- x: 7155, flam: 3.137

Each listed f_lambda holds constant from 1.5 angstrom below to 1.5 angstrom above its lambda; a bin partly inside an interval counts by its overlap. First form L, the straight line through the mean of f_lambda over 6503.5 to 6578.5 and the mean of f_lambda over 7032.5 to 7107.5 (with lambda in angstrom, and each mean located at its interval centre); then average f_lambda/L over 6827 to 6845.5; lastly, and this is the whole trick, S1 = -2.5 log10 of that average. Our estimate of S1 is 0.249 mag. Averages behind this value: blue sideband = 3.43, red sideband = 3.45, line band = 2.73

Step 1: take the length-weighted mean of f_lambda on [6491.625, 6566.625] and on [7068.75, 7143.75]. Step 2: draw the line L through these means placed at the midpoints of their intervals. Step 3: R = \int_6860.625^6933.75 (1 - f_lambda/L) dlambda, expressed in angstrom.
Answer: 9.9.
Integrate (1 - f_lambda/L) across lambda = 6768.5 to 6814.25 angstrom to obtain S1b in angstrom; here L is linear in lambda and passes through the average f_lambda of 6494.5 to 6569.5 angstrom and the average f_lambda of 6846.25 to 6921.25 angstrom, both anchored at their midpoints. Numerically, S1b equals 1.9 angstrom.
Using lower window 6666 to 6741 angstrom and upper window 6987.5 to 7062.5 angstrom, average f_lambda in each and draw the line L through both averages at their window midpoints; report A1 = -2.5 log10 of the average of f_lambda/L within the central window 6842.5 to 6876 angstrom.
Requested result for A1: 0.21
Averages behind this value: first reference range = 3.08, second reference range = 3.45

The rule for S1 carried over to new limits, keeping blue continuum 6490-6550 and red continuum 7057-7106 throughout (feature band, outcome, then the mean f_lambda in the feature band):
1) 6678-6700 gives 0.10 mag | 3.08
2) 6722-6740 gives 0.15 mag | 2.95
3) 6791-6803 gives 0.21 mag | 2.78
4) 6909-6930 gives 0.13 mag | 2.98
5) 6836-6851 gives 0.22 mag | 2.75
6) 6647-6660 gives 0.05 mag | 3.24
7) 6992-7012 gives 0.02 mag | 3.31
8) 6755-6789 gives 0.17 mag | 2.89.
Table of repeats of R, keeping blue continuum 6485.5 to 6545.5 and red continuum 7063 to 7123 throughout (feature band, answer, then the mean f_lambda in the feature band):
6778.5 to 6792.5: 2.13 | 2.87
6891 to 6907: 2.64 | 2.83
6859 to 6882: 4.73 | 2.69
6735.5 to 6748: 1.65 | 2.93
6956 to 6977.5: 0.83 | 3.25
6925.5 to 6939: 0.72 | 3.2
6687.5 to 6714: 2.34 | 3.08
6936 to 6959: 1.01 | 3.24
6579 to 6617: -0.84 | 3.45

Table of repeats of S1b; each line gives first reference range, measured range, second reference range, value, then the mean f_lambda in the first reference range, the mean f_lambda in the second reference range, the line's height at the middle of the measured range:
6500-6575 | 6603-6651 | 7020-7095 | 0.6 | 3.41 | 3.5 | 3.42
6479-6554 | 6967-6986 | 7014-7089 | 1.2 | 3.38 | 3.51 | 3.49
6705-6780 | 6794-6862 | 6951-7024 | 7.2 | 2.94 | 3.29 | 3.06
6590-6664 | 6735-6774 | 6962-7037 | 5.3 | 3.37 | 3.36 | 3.36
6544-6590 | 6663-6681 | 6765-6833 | -1.1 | 3.39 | 2.81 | 3.13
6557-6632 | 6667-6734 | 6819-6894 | 1.0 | 3.43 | 2.73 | 3.14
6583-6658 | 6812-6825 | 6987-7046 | 2.3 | 3.38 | 3.43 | 3.4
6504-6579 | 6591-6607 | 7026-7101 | -0.2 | 3.43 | 3.48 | 3.44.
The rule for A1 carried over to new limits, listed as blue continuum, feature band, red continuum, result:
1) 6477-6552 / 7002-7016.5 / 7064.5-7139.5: -0.02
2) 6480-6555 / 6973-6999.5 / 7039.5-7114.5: 0.04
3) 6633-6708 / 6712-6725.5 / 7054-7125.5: 0.08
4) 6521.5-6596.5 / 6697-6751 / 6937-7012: 0.14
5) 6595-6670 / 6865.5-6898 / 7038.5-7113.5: 0.24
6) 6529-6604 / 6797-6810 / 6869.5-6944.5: 0.11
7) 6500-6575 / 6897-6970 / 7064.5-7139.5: 0.07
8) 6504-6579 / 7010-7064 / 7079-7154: -0.08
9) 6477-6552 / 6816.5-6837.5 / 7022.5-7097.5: 0.24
